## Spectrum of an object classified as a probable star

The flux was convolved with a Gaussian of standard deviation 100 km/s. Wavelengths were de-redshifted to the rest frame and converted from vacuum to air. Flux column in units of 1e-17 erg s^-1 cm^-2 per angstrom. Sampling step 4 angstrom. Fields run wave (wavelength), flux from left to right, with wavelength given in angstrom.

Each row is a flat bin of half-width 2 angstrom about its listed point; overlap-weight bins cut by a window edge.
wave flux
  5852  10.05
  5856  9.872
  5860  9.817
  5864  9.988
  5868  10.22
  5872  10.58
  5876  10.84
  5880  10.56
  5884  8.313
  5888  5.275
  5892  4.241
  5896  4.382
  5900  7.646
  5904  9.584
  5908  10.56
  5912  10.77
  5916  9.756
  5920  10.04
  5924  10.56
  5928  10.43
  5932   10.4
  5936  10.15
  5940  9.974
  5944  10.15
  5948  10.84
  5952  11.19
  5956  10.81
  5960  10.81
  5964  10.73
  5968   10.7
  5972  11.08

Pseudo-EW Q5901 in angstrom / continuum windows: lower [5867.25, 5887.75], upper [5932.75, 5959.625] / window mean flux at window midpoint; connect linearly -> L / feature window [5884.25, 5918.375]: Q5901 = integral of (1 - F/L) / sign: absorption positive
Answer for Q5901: 7.4 angstrom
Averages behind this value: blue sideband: 9.68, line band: 7.83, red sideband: 10.5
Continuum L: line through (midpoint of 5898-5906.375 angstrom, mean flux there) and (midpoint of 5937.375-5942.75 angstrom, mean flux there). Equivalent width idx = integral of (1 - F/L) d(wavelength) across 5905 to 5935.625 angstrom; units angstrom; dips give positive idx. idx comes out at -3.3 angstrom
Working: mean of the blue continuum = 8.7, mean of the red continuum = 10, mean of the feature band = 10.3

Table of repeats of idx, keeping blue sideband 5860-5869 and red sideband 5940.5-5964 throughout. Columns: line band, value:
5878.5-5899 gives 7.4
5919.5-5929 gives 0.1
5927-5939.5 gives 0.3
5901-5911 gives 0.4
